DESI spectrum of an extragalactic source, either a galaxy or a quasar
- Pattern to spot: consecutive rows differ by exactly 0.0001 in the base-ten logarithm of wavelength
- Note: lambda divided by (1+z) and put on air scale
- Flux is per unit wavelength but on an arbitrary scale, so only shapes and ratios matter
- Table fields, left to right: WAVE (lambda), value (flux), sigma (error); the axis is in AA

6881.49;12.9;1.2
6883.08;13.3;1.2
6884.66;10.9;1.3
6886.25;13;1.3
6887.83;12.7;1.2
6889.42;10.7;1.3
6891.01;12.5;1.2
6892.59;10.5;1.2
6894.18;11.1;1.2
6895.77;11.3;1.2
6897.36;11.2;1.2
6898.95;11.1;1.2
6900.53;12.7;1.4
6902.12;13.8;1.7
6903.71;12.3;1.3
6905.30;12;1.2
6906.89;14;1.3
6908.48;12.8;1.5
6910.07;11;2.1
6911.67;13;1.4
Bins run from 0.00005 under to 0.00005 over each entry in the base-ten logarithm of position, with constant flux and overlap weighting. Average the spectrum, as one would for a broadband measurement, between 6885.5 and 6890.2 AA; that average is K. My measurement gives 12.1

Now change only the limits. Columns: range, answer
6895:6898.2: 11.2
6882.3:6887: 12.4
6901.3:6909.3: 13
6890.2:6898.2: 11.3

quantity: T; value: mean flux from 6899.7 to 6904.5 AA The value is 12.9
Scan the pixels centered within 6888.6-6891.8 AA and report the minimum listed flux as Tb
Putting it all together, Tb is 10.7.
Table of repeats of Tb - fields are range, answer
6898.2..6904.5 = 11.1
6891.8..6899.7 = 10.5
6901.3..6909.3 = 12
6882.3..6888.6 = 10.9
